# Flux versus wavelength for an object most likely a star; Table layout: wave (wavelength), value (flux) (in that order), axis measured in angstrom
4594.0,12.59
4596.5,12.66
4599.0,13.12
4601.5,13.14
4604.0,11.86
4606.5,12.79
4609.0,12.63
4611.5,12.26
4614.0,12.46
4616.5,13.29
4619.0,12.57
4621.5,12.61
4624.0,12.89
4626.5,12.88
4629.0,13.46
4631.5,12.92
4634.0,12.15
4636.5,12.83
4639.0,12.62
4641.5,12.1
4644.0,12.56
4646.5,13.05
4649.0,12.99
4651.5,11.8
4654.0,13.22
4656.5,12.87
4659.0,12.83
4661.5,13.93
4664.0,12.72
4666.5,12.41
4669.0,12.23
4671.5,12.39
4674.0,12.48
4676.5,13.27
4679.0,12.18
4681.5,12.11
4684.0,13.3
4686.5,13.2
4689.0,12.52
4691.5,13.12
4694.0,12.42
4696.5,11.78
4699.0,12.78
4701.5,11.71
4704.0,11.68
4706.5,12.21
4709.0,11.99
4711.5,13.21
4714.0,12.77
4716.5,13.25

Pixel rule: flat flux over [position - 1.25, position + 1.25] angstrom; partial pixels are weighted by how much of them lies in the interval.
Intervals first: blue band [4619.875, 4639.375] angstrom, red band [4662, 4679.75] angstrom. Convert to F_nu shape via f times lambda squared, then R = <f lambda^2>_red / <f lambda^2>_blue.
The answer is 1.0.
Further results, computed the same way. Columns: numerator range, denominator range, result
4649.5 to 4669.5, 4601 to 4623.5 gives 1.03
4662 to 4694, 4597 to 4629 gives 1.02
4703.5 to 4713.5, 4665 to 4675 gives 1.01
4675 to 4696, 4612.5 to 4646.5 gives 1.02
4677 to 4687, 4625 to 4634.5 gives 1.01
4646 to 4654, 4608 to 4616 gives 1.03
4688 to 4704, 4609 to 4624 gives 1.01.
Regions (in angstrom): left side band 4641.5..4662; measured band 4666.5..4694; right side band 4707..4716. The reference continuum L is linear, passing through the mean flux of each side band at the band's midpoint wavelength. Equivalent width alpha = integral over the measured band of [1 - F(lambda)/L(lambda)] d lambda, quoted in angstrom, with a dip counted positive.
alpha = 0.2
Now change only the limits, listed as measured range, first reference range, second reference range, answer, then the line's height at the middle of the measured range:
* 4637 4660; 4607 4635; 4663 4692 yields 0.04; 12.7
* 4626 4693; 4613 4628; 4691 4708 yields -1.29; 12.5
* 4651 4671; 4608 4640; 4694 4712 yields -0.48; 12.5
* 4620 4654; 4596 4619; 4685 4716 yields -0.22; 12.6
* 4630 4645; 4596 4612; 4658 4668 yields 0.33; 12.8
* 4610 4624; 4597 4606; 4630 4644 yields -0.03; 12.6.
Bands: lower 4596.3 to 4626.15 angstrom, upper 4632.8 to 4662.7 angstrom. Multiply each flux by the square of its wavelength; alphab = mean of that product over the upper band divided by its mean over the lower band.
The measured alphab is 1.02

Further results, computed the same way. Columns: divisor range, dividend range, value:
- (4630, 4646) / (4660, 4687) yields 1.03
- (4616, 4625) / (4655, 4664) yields 1.04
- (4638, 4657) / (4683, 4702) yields 1.02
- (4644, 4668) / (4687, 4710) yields 0.97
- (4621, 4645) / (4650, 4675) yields 1.01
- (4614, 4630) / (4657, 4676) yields 1.01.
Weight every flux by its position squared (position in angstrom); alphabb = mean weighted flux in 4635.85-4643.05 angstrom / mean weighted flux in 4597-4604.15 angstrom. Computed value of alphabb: 0.99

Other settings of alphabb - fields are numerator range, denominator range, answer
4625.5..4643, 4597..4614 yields 1.02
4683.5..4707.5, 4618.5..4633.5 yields 1.00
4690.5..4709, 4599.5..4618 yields 1.00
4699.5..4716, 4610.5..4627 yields 1.01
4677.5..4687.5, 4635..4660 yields 1.02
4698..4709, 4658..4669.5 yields 0.95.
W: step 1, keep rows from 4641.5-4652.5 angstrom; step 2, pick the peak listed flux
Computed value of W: 13.05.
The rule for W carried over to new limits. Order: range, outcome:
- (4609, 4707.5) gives 13.93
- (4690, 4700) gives 13.12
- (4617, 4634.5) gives 13.46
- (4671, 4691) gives 13.3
